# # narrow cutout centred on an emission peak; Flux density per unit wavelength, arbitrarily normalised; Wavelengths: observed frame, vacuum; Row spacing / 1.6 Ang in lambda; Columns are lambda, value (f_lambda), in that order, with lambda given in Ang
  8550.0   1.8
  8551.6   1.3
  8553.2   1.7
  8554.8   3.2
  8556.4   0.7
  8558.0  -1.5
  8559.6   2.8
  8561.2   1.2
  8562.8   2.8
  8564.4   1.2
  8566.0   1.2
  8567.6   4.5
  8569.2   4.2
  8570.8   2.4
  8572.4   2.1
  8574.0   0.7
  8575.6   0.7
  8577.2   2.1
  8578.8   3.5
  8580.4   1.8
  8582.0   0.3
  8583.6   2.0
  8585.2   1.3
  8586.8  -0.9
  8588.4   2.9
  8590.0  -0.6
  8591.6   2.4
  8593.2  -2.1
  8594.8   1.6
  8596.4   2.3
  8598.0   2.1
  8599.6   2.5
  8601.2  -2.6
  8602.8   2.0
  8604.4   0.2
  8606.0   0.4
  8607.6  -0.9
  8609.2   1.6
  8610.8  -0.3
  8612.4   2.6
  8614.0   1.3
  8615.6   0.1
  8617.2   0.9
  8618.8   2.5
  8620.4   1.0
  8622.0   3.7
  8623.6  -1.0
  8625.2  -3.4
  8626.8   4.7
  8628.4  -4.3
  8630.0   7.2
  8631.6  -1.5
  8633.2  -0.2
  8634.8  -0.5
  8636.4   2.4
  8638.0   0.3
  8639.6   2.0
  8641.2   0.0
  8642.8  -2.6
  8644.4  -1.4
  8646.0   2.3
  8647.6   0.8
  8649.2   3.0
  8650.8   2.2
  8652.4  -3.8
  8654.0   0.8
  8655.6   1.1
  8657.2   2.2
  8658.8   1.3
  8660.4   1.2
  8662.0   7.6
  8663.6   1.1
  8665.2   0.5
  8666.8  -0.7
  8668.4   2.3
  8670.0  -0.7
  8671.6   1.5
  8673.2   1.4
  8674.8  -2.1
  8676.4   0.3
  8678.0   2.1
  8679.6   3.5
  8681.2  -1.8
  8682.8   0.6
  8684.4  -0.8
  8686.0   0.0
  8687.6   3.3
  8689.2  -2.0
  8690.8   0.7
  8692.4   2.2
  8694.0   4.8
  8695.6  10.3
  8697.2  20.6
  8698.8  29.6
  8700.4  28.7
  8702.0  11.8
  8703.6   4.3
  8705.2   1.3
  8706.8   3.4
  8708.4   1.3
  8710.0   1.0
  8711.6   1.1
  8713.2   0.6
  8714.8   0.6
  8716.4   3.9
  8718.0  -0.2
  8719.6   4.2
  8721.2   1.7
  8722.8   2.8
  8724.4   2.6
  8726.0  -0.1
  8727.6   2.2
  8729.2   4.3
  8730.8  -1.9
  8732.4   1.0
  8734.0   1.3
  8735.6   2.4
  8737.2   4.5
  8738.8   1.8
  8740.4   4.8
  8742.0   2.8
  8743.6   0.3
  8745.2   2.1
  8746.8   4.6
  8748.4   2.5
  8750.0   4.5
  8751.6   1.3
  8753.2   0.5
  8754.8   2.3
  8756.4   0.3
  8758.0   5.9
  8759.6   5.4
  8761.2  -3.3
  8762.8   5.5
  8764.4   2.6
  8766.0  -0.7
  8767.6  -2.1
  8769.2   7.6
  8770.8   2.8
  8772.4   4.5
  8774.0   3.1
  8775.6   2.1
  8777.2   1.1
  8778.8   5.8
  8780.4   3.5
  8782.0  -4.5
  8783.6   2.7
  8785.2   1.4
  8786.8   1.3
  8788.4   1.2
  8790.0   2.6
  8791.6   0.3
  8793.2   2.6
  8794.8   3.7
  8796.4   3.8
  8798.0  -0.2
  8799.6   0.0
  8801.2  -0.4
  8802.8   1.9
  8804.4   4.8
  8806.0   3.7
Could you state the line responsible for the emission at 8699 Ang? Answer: H-beta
